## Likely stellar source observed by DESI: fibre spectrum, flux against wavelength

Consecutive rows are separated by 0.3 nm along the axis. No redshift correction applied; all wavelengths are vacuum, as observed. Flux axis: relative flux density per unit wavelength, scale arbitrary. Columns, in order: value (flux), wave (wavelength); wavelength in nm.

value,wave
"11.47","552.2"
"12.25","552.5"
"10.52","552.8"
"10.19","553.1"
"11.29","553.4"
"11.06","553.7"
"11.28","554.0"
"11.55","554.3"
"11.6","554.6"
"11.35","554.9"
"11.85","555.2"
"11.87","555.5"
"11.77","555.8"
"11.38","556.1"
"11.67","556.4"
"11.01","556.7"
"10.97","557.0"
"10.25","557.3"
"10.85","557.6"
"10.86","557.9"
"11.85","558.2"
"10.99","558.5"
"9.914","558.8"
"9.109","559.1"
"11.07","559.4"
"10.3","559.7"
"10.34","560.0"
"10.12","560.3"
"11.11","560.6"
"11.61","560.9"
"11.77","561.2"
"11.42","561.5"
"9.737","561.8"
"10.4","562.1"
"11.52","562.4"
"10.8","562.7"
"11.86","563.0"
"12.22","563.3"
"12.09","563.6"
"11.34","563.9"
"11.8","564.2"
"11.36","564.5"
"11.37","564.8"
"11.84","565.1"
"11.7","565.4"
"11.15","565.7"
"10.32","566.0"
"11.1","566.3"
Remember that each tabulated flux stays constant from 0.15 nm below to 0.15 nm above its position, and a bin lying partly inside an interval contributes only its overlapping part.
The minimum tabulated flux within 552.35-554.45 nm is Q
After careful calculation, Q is 10.19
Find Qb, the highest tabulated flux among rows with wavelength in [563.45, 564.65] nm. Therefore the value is 12.09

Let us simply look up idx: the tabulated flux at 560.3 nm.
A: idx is 10.12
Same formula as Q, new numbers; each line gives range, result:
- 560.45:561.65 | 11.11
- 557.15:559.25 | 9.109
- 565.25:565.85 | 11.15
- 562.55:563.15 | 10.8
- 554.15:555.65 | 11.35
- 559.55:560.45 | 10.12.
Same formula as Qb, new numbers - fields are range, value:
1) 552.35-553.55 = 12.25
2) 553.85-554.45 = 11.55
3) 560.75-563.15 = 11.86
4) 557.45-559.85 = 11.85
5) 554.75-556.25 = 11.87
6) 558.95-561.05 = 11.61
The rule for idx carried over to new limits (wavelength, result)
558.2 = 11.85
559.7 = 10.3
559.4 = 11.07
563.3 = 12.22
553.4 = 11.29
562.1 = 10.4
